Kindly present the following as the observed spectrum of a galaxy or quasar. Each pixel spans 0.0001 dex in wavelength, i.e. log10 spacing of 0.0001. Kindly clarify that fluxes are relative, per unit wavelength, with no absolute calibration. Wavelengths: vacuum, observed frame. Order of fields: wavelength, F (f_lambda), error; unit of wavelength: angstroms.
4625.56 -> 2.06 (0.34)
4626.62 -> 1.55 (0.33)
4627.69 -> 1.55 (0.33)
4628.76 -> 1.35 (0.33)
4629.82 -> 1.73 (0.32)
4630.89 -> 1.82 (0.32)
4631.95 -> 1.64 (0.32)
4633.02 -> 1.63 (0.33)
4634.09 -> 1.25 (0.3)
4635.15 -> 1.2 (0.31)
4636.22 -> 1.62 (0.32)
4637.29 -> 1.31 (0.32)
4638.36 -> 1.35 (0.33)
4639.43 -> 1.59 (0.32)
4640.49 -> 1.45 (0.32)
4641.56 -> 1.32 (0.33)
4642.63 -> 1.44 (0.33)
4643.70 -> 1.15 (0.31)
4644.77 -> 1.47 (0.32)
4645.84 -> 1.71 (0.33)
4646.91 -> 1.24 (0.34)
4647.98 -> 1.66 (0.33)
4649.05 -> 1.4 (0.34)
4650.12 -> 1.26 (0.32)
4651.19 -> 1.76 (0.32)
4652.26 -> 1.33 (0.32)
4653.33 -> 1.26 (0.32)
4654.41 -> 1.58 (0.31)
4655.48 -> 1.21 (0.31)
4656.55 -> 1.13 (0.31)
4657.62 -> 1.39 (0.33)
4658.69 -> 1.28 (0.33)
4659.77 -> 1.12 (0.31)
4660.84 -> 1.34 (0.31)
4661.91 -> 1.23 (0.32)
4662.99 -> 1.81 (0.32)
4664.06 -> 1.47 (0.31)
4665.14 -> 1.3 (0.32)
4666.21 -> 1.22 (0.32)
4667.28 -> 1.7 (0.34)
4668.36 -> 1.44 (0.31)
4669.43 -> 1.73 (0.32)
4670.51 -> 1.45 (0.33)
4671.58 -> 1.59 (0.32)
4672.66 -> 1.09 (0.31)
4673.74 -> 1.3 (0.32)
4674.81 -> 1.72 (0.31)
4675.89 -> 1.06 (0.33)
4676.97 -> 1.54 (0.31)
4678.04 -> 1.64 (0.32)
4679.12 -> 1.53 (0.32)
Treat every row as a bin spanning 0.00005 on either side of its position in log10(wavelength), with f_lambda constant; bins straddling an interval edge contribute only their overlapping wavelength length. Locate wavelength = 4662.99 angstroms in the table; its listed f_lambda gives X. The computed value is 1.81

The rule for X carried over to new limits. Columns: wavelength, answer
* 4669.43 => 1.73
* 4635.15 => 1.2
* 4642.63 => 1.44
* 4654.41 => 1.58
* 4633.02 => 1.63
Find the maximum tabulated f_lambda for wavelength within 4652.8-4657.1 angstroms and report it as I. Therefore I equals 1.58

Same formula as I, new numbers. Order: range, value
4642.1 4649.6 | 1.71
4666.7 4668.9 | 1.7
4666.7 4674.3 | 1.73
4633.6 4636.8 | 1.62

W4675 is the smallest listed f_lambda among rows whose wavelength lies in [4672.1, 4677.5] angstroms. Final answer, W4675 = 1.06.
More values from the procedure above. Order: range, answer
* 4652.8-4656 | 1.21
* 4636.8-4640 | 1.31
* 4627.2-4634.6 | 1.25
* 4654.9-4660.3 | 1.12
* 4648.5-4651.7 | 1.26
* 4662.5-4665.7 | 1.3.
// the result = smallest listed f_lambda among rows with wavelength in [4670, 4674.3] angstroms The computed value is 1.09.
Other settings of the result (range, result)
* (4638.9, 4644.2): 1.15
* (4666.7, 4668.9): 1.44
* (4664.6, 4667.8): 1.22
